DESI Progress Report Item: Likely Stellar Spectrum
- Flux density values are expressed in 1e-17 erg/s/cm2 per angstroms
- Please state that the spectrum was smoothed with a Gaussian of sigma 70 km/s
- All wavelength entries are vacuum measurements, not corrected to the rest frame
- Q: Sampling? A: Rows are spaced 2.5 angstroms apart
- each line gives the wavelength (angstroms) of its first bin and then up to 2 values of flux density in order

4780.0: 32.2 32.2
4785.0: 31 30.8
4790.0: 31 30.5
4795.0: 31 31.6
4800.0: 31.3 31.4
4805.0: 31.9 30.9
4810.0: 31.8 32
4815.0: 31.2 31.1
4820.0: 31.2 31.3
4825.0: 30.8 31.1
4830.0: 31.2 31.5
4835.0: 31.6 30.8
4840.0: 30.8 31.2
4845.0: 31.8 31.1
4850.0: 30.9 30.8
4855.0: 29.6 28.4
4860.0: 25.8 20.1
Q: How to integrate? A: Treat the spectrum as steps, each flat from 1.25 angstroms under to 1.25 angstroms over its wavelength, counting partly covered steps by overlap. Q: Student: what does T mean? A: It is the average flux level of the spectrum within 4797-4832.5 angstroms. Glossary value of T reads 31.3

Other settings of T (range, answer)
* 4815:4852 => 31.2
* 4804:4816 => 31.6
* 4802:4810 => 31.5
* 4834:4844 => 31.1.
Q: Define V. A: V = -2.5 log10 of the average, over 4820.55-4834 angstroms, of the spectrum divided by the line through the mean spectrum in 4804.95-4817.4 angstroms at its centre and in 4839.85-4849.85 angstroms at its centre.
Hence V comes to 0.01 mag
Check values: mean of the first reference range 31.5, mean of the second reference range 31.2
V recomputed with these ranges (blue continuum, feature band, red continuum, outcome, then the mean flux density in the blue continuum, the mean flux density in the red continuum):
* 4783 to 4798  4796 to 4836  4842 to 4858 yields -0.02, 31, 30.6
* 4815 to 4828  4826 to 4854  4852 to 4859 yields -0.04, 31.1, 29.3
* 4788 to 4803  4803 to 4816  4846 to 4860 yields -0.03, 31.1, 29.8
